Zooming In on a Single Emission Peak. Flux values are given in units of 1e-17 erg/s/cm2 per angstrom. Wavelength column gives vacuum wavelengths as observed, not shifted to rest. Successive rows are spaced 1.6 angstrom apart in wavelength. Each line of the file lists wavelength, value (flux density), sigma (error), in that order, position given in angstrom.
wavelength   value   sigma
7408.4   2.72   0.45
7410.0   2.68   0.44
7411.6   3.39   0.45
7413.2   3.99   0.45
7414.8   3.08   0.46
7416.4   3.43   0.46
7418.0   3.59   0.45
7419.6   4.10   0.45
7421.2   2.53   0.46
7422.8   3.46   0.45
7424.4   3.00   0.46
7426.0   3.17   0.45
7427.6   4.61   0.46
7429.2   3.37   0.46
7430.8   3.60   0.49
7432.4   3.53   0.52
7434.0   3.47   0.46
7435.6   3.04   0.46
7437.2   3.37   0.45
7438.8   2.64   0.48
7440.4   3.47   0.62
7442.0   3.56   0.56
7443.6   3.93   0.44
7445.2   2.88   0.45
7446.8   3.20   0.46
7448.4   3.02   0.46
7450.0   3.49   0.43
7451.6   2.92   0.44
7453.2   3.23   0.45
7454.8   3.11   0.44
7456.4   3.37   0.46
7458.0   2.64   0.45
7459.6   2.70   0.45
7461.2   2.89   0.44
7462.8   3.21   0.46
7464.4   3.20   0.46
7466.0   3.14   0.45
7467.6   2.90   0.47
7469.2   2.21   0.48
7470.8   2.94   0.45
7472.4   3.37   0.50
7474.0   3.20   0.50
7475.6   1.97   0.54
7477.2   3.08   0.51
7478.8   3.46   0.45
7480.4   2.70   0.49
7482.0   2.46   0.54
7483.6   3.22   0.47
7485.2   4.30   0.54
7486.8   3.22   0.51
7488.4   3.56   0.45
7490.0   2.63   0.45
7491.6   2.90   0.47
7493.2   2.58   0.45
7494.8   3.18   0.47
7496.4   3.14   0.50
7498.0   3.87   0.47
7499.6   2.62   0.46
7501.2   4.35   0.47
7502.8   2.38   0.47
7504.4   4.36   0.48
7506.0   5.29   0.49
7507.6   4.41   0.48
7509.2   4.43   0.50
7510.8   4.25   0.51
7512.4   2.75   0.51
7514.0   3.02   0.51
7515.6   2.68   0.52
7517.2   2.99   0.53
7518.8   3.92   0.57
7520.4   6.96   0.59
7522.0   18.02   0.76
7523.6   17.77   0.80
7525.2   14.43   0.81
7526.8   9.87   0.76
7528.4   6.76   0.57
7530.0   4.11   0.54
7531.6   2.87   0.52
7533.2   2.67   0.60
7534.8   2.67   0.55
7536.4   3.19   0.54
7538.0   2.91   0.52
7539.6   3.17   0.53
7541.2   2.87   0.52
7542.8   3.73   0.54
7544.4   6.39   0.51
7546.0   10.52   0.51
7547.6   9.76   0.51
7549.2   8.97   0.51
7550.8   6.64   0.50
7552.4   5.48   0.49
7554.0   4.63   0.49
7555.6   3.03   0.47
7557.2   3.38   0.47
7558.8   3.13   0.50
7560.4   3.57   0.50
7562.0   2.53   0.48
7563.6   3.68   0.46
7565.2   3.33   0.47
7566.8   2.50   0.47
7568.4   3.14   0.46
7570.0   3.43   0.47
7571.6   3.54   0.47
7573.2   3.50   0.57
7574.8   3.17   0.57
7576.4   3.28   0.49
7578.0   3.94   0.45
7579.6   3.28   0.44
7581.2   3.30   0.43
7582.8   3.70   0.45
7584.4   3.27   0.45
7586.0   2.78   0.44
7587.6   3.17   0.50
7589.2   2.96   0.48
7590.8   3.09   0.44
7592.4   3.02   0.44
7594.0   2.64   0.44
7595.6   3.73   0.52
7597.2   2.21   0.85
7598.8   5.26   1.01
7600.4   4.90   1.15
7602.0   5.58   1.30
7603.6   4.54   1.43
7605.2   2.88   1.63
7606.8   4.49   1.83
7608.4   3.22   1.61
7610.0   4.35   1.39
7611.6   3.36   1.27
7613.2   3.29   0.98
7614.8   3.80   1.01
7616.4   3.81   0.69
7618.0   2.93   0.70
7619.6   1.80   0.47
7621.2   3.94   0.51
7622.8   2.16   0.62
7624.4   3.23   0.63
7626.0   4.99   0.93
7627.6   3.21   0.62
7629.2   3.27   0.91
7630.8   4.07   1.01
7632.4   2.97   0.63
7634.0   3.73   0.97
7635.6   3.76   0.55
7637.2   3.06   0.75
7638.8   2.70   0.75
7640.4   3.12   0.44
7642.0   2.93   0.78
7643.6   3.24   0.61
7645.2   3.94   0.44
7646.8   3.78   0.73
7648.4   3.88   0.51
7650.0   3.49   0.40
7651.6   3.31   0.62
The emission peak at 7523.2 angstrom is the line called H-alpha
